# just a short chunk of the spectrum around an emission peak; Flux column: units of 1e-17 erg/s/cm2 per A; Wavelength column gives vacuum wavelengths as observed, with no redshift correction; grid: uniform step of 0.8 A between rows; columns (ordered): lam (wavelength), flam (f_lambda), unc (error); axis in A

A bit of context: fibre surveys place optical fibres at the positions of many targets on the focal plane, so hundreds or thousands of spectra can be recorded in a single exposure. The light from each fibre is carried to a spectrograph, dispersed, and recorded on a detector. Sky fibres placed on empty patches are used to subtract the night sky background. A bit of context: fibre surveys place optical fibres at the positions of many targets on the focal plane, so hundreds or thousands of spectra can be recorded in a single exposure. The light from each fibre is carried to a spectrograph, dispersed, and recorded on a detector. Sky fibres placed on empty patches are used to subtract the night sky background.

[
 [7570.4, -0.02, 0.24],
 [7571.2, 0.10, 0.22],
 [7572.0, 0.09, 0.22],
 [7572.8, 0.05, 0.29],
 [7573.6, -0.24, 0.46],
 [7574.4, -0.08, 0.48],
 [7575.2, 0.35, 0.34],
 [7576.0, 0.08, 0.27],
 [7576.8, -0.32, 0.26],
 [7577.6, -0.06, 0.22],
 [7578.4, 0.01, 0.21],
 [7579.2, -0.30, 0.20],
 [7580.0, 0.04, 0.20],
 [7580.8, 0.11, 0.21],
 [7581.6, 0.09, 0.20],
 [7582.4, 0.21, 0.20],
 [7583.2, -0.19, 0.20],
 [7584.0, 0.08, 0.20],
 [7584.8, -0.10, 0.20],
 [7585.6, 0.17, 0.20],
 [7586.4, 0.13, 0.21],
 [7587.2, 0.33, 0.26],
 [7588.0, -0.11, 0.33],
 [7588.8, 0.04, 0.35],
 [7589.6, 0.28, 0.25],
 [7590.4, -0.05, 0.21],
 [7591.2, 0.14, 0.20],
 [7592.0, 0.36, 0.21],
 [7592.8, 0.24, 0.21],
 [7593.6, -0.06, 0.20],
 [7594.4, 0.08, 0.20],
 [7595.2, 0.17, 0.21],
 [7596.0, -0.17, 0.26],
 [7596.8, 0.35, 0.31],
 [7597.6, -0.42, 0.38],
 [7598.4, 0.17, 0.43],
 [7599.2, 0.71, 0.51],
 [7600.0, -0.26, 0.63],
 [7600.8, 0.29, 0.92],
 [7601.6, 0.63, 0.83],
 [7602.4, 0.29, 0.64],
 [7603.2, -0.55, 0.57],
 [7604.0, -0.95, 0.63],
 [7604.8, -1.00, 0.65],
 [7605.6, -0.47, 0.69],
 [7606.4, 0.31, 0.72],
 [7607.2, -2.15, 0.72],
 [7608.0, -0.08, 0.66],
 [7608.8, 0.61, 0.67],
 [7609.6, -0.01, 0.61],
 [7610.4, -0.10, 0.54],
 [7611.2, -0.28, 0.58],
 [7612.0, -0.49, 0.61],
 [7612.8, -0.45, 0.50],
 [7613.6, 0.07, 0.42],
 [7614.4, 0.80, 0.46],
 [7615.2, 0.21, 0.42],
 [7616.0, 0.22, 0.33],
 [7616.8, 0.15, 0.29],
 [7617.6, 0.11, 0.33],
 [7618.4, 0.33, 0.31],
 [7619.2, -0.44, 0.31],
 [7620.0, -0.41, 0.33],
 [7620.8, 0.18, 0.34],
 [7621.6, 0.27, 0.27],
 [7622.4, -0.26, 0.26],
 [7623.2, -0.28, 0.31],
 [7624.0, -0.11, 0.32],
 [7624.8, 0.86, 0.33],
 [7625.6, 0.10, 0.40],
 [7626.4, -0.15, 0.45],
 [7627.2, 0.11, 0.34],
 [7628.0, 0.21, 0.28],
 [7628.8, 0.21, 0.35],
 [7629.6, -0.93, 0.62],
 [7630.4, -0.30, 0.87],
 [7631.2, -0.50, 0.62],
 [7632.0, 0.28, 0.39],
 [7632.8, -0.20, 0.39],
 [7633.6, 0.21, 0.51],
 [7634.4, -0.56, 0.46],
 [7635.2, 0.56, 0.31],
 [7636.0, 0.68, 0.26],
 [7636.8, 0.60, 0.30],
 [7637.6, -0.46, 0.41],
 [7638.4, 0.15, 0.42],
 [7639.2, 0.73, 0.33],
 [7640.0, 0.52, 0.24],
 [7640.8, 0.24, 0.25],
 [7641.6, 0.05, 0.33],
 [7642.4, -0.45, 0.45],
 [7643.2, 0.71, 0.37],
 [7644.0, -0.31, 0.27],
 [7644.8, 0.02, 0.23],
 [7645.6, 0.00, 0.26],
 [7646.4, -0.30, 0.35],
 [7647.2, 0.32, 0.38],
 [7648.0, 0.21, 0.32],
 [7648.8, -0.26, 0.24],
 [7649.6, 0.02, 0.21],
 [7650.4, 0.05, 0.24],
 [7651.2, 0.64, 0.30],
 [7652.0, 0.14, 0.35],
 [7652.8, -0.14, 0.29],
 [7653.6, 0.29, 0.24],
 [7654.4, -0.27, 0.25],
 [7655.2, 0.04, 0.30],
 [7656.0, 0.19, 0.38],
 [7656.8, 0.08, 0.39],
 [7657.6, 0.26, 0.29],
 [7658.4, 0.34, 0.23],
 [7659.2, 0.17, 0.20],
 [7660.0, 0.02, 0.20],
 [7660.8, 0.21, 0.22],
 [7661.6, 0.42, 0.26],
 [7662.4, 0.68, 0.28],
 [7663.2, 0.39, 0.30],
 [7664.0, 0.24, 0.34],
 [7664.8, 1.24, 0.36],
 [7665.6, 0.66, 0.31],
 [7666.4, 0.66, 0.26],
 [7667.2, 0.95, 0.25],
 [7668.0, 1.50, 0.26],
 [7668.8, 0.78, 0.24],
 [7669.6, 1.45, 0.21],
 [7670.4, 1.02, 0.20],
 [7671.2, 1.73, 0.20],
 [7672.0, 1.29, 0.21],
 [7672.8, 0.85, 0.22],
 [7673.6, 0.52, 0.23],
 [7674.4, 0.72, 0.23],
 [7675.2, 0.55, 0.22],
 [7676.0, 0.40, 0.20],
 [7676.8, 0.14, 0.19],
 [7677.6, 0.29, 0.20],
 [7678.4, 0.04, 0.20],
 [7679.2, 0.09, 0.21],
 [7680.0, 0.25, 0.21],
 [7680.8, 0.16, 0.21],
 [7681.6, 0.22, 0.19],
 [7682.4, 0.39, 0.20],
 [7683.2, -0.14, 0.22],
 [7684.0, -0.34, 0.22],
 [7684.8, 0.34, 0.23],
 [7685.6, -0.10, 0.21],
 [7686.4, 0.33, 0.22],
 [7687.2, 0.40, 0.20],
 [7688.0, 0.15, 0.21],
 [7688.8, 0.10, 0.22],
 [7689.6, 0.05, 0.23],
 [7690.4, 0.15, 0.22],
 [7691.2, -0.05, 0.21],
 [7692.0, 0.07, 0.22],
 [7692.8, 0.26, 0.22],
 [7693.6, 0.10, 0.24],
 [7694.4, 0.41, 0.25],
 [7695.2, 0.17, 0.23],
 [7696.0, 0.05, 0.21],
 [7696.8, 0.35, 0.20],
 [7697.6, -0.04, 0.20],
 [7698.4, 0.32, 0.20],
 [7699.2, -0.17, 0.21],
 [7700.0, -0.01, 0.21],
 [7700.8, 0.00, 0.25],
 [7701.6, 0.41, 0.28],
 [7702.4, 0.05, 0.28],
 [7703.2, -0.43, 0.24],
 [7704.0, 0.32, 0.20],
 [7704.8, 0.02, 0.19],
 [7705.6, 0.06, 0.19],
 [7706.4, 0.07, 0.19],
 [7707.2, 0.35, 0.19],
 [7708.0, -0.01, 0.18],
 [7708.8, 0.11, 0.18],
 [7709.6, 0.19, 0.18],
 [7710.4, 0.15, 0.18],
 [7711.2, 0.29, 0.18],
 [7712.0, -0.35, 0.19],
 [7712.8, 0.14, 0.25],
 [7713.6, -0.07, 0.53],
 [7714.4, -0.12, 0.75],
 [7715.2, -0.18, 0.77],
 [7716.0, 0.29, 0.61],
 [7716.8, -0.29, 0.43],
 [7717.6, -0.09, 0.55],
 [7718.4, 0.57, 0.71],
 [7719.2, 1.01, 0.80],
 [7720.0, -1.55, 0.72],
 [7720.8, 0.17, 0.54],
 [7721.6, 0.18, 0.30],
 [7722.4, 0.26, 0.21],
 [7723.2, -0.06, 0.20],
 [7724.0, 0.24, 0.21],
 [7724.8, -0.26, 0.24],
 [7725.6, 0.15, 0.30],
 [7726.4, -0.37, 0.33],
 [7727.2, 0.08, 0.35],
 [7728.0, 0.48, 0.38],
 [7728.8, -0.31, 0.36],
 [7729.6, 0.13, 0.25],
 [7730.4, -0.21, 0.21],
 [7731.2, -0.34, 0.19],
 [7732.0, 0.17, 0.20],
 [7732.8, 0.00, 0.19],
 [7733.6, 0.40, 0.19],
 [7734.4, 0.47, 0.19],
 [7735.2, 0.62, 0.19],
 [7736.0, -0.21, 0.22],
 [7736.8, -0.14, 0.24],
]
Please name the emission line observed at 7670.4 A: [O II]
